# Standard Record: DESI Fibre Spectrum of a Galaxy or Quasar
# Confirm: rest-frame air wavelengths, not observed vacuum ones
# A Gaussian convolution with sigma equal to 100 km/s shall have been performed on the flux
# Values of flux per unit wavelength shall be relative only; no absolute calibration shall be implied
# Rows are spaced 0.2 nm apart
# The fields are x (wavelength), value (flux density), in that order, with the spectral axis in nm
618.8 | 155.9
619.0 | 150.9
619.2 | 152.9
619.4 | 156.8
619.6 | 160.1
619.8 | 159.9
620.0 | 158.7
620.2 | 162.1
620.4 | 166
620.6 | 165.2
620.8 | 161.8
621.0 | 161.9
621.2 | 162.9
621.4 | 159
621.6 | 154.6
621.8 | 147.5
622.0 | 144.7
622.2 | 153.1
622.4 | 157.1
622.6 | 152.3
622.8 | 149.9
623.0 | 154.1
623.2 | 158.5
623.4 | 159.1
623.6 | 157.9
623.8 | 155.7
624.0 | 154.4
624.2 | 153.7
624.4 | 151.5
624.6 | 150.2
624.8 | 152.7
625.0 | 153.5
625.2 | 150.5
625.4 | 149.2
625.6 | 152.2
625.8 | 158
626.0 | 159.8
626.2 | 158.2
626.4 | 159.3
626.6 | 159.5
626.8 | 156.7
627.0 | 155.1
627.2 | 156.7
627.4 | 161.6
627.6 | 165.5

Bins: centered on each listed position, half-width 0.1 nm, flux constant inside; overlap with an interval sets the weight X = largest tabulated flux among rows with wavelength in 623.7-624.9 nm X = 155.7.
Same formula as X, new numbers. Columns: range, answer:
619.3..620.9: 166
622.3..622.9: 157.1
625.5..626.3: 159.8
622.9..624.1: 159.1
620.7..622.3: 162.9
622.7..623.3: 158.5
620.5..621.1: 165.2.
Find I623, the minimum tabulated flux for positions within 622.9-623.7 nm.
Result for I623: 154.1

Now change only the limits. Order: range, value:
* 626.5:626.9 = 156.7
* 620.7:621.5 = 159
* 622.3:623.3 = 149.9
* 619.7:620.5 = 158.7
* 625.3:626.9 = 149.2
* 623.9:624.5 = 151.5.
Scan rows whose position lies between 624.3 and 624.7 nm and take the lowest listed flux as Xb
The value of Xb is 150.2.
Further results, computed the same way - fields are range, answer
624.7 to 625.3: 150.5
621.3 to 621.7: 154.6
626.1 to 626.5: 158.2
